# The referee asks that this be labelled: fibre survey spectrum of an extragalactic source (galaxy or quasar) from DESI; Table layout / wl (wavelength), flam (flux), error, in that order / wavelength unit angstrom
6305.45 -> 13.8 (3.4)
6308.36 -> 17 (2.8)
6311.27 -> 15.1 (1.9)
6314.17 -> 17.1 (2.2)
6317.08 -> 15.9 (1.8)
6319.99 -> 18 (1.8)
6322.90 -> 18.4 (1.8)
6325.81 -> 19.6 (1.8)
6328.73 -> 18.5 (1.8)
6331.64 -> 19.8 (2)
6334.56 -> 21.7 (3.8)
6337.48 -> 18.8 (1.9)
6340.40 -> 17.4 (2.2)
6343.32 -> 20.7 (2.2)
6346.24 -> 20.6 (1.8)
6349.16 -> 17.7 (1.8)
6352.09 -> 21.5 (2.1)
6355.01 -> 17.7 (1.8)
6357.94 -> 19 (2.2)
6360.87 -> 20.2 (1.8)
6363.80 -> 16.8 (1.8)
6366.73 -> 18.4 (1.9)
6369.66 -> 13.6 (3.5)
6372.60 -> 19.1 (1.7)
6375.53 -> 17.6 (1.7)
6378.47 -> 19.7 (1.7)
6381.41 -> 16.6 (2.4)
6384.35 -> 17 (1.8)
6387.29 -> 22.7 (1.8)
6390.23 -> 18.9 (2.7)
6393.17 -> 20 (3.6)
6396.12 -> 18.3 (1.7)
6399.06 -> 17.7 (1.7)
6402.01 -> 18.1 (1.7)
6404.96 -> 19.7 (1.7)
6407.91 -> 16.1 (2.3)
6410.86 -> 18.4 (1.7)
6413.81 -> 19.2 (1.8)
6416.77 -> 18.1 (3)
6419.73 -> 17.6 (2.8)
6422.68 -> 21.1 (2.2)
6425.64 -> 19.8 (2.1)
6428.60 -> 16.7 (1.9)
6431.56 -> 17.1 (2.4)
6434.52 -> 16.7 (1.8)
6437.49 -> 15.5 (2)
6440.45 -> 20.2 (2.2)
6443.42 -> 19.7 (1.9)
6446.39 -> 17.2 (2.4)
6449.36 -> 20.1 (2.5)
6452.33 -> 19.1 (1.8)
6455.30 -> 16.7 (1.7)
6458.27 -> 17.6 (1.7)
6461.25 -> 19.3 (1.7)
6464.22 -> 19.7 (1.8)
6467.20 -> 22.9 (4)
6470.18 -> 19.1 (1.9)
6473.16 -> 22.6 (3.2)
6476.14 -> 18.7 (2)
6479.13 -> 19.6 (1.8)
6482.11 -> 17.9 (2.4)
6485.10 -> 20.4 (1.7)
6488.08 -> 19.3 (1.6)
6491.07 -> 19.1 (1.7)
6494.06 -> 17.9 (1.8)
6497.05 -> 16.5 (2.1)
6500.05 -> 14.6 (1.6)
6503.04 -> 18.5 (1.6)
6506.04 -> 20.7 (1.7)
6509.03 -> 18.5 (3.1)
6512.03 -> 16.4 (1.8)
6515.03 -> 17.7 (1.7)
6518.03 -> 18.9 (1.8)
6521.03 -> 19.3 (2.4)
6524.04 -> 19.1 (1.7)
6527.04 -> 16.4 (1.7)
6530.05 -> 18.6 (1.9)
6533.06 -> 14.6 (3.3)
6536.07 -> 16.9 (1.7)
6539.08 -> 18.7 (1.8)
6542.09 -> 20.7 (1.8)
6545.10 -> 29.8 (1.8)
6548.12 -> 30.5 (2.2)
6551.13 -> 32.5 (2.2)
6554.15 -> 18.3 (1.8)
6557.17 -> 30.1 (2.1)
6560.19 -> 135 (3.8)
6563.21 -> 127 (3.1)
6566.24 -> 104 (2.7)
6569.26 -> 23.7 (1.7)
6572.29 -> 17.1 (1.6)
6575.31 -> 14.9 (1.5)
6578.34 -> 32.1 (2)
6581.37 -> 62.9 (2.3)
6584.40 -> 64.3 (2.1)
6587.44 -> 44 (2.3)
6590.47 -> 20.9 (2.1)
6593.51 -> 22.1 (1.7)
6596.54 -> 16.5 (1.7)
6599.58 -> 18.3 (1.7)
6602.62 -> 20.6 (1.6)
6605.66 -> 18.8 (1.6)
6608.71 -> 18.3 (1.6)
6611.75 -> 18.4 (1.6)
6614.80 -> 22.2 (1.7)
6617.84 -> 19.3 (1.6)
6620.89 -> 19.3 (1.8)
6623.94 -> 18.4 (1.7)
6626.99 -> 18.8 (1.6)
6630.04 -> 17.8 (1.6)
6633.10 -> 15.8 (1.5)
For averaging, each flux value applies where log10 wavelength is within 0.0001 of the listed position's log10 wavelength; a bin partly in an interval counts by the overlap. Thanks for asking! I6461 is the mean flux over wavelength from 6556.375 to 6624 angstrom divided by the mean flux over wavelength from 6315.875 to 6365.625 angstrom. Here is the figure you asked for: 2.06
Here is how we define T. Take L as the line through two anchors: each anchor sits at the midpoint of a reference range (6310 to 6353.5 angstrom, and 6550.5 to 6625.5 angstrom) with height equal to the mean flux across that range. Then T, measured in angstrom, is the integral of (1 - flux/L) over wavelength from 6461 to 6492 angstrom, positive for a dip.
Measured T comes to 10.0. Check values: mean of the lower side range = 18.7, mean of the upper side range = 37.6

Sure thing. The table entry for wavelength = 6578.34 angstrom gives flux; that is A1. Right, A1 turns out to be 32.1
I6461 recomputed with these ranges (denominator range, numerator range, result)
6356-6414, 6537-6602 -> 2.27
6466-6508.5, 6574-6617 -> 1.47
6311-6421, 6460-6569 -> 1.55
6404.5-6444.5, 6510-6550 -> 1.09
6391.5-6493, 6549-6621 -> 2.05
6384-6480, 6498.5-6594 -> 1.80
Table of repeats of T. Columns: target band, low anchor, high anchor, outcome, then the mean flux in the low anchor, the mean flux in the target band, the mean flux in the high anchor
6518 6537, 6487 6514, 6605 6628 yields 0.6 angstrom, 17.9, 17.6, 19.2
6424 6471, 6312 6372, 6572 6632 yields 6.0 angstrom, 18.5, 18.6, 25.3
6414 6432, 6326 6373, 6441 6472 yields 0.5 angstrom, 18.9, 18.5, 19.2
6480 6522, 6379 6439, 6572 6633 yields 6.4 angstrom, 18.3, 18.3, 25.2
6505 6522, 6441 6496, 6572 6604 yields 3.7 angstrom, 19.3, 18.5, 30.9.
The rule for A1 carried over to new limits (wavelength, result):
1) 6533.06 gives 14.6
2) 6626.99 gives 18.8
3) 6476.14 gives 18.7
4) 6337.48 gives 18.8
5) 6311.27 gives 15.1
